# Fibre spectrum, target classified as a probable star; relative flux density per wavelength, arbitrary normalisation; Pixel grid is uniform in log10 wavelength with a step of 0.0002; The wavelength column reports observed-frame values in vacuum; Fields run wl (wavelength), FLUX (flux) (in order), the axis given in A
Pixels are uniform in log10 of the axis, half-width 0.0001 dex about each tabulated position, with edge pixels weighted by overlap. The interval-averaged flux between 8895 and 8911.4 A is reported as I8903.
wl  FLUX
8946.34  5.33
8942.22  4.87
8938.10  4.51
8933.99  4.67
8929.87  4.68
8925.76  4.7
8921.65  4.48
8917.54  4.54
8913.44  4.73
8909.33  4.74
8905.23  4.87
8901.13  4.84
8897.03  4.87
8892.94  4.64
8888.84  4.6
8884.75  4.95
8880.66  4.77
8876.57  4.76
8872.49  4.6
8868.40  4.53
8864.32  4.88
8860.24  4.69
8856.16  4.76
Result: 4.83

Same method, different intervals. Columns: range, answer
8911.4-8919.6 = 4.64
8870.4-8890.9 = 4.74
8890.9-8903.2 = 4.79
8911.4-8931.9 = 4.63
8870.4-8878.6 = 4.68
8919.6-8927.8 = 4.59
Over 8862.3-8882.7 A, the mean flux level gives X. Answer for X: 4.71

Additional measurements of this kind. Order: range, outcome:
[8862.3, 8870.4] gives 4.71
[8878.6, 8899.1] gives 4.77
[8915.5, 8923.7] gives 4.51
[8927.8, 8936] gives 4.67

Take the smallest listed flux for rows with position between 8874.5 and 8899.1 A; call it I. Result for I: 4.6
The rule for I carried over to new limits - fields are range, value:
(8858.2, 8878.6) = 4.53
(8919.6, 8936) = 4.48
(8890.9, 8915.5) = 4.64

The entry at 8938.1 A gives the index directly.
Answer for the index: 4.51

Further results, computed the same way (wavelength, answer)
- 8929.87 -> 4.68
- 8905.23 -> 4.87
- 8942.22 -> 4.87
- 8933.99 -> 4.67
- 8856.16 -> 4.76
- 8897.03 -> 4.87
